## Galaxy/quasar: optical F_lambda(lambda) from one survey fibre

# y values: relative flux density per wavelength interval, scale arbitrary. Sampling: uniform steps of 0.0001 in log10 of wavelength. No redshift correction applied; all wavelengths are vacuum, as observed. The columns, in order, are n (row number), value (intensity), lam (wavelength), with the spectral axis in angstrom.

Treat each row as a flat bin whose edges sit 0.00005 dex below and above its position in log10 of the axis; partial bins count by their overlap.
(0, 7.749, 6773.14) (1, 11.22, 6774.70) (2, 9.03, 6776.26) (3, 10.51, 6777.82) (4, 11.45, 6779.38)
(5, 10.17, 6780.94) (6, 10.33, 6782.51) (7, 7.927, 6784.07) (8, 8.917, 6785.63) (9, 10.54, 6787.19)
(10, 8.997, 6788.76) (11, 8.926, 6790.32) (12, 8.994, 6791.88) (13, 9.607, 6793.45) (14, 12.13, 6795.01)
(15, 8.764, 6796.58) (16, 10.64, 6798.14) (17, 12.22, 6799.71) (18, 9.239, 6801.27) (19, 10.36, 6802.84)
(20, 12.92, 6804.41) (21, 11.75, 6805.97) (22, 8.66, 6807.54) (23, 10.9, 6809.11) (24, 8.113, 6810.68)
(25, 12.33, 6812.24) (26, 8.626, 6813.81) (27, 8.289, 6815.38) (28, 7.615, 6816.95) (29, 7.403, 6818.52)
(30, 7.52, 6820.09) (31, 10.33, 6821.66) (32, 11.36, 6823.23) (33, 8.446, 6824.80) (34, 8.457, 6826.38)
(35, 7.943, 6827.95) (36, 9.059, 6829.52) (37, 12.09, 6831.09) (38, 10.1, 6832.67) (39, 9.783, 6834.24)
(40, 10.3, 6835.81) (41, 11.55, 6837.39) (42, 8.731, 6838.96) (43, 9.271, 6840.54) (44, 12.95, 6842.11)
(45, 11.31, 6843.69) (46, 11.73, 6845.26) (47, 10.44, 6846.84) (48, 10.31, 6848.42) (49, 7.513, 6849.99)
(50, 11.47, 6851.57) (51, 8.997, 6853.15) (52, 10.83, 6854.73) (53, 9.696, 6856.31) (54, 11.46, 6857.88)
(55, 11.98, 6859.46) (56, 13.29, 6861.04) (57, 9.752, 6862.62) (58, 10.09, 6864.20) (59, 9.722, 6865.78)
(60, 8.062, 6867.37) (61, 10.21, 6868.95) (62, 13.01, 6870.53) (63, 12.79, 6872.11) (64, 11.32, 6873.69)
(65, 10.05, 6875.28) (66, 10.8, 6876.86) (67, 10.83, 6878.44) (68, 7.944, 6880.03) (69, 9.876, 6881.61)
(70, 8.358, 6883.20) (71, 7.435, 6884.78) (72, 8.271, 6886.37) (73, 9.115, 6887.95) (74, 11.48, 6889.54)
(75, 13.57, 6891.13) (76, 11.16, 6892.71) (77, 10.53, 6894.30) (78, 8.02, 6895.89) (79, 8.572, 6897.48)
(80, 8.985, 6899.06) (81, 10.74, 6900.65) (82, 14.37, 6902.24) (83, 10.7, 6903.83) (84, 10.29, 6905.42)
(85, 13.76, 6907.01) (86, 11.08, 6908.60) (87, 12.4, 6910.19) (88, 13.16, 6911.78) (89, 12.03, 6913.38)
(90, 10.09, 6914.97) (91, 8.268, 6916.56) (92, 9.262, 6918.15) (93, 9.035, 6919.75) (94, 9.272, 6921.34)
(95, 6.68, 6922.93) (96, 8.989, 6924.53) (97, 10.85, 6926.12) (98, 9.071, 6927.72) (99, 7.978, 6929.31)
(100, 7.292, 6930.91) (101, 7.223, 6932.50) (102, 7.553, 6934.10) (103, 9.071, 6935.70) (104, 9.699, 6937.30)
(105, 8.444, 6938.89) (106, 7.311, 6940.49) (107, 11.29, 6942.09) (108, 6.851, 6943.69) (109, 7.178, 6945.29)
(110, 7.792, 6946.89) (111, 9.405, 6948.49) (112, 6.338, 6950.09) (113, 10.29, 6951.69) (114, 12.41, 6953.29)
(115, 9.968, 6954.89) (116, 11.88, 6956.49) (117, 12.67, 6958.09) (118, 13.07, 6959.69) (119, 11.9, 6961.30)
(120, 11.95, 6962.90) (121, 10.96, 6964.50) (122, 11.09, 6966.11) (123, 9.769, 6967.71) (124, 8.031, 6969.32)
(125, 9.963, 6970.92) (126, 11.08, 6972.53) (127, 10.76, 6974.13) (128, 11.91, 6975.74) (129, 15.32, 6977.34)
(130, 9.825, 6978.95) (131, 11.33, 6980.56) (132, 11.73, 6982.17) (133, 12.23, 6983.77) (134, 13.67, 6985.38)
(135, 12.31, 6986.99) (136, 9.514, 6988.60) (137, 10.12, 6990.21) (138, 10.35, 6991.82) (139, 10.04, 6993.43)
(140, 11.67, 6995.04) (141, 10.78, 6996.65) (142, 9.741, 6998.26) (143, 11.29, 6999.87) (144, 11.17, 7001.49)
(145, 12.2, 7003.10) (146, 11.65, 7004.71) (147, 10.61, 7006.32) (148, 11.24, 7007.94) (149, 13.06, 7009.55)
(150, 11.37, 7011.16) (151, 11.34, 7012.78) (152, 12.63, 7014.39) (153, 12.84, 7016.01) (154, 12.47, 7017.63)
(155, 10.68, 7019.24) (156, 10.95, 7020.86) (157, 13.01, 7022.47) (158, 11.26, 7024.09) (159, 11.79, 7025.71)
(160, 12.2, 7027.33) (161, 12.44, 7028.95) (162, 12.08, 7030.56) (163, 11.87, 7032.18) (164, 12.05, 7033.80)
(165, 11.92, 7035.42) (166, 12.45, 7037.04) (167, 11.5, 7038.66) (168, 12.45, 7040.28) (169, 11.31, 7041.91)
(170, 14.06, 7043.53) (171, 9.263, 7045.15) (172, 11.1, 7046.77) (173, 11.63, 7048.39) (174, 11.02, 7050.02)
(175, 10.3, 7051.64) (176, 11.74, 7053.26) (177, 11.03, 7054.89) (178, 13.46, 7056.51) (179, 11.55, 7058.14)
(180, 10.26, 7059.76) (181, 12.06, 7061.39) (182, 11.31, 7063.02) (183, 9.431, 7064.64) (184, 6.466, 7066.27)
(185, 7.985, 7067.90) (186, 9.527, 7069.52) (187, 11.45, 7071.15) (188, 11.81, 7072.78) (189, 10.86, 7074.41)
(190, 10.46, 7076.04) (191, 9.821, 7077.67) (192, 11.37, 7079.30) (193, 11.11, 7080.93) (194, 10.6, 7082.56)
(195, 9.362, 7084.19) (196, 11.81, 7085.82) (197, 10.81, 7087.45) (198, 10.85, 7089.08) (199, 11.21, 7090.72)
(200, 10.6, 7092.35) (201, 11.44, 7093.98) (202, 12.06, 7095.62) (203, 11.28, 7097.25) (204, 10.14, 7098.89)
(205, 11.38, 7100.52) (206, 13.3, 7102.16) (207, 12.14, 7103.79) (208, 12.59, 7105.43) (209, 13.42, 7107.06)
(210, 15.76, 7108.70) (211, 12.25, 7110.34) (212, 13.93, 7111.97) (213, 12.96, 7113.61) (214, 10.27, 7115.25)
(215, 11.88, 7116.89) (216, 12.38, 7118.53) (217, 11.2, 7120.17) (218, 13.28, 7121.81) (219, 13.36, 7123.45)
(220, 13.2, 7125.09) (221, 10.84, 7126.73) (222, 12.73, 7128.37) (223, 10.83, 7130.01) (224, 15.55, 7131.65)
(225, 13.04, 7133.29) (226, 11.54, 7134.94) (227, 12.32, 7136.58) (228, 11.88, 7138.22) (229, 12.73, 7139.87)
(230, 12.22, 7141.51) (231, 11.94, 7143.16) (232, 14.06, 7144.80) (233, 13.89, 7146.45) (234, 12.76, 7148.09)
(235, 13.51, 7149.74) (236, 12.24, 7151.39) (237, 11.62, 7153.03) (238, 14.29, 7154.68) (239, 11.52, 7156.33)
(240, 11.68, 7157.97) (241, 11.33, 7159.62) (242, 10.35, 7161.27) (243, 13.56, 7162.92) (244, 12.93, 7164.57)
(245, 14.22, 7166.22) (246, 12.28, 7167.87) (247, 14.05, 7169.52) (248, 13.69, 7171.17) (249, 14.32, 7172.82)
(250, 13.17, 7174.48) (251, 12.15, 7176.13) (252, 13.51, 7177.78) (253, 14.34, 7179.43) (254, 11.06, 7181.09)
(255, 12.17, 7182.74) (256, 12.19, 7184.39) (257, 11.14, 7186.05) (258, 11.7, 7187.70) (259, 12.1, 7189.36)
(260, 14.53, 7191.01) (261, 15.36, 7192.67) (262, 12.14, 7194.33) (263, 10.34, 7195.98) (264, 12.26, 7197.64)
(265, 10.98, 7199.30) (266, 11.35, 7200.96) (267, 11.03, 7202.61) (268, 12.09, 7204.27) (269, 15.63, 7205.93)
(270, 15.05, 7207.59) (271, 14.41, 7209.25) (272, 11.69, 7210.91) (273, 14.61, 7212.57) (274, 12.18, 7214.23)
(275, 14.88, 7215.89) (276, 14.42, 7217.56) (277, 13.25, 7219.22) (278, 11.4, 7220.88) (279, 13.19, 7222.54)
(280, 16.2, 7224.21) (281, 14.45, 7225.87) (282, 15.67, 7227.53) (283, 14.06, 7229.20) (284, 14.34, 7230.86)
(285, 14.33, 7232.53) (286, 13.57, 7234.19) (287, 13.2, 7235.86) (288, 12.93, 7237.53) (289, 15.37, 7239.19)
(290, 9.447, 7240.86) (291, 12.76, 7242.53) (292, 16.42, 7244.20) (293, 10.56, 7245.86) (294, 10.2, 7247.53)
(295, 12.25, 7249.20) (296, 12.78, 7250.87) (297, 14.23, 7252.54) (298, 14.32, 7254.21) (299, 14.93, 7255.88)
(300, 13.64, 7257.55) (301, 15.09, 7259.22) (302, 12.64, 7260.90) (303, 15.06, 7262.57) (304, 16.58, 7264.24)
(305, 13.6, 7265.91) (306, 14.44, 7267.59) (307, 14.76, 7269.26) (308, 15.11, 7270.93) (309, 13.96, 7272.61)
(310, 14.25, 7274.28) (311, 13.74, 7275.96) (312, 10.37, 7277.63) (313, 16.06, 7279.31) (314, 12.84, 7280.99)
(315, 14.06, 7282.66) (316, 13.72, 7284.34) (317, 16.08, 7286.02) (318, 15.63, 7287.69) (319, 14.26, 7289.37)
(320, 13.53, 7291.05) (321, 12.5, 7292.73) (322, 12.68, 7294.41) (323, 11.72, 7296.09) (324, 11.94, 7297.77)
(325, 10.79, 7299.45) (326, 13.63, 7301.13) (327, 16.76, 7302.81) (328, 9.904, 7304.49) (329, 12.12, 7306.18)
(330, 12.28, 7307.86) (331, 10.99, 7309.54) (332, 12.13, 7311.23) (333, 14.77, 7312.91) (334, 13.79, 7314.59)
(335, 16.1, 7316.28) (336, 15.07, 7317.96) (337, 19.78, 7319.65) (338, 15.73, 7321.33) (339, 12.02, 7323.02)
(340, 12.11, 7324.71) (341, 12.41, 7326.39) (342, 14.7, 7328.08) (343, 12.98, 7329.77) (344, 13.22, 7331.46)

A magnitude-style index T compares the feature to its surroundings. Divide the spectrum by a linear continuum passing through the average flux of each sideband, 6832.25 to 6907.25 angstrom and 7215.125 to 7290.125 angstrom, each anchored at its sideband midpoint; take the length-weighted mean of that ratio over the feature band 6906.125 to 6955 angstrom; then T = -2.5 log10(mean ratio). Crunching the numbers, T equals 0.17 mag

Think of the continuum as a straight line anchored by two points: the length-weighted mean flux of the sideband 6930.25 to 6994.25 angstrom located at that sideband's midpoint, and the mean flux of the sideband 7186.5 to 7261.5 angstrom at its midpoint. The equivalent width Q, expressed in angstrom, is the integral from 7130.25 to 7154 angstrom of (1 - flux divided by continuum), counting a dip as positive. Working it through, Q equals -0.8 angstrom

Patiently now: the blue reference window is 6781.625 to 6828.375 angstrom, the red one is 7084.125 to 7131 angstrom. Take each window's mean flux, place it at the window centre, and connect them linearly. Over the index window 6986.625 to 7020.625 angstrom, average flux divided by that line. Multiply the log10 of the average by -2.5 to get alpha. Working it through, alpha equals -0.006 mag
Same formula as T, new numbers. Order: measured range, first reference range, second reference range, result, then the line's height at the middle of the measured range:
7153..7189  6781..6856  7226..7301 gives 0.021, 12.9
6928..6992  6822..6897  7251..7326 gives 0.094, 11.1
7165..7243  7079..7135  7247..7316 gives -0.025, 12.9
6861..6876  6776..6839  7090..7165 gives -0.043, 10.3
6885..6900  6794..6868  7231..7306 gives 0.075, 10.6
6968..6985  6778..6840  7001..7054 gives 0.006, 11.3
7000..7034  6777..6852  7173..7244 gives -0.023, 11.6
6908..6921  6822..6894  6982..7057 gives 0.014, 10.7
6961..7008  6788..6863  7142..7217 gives 0.016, 11.3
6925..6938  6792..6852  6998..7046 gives 0.265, 11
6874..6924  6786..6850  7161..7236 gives 0.044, 10.6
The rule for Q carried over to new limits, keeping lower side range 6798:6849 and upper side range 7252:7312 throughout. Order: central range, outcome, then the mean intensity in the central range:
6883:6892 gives 0.6 angstrom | 9.81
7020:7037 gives -0.5 angstrom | 12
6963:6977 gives 0.6 angstrom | 10.7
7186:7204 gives 1.1 angstrom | 12.1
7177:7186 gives 0.2 angstrom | 12.5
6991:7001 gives 0.6 angstrom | 10.7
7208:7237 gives -1.6 angstrom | 13.9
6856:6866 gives -0.6 angstrom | 11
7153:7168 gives 0.3 angstrom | 12.4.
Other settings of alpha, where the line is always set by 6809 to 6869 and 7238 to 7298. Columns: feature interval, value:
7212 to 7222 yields -0.016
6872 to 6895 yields 0.018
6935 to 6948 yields 0.266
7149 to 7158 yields 0.011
